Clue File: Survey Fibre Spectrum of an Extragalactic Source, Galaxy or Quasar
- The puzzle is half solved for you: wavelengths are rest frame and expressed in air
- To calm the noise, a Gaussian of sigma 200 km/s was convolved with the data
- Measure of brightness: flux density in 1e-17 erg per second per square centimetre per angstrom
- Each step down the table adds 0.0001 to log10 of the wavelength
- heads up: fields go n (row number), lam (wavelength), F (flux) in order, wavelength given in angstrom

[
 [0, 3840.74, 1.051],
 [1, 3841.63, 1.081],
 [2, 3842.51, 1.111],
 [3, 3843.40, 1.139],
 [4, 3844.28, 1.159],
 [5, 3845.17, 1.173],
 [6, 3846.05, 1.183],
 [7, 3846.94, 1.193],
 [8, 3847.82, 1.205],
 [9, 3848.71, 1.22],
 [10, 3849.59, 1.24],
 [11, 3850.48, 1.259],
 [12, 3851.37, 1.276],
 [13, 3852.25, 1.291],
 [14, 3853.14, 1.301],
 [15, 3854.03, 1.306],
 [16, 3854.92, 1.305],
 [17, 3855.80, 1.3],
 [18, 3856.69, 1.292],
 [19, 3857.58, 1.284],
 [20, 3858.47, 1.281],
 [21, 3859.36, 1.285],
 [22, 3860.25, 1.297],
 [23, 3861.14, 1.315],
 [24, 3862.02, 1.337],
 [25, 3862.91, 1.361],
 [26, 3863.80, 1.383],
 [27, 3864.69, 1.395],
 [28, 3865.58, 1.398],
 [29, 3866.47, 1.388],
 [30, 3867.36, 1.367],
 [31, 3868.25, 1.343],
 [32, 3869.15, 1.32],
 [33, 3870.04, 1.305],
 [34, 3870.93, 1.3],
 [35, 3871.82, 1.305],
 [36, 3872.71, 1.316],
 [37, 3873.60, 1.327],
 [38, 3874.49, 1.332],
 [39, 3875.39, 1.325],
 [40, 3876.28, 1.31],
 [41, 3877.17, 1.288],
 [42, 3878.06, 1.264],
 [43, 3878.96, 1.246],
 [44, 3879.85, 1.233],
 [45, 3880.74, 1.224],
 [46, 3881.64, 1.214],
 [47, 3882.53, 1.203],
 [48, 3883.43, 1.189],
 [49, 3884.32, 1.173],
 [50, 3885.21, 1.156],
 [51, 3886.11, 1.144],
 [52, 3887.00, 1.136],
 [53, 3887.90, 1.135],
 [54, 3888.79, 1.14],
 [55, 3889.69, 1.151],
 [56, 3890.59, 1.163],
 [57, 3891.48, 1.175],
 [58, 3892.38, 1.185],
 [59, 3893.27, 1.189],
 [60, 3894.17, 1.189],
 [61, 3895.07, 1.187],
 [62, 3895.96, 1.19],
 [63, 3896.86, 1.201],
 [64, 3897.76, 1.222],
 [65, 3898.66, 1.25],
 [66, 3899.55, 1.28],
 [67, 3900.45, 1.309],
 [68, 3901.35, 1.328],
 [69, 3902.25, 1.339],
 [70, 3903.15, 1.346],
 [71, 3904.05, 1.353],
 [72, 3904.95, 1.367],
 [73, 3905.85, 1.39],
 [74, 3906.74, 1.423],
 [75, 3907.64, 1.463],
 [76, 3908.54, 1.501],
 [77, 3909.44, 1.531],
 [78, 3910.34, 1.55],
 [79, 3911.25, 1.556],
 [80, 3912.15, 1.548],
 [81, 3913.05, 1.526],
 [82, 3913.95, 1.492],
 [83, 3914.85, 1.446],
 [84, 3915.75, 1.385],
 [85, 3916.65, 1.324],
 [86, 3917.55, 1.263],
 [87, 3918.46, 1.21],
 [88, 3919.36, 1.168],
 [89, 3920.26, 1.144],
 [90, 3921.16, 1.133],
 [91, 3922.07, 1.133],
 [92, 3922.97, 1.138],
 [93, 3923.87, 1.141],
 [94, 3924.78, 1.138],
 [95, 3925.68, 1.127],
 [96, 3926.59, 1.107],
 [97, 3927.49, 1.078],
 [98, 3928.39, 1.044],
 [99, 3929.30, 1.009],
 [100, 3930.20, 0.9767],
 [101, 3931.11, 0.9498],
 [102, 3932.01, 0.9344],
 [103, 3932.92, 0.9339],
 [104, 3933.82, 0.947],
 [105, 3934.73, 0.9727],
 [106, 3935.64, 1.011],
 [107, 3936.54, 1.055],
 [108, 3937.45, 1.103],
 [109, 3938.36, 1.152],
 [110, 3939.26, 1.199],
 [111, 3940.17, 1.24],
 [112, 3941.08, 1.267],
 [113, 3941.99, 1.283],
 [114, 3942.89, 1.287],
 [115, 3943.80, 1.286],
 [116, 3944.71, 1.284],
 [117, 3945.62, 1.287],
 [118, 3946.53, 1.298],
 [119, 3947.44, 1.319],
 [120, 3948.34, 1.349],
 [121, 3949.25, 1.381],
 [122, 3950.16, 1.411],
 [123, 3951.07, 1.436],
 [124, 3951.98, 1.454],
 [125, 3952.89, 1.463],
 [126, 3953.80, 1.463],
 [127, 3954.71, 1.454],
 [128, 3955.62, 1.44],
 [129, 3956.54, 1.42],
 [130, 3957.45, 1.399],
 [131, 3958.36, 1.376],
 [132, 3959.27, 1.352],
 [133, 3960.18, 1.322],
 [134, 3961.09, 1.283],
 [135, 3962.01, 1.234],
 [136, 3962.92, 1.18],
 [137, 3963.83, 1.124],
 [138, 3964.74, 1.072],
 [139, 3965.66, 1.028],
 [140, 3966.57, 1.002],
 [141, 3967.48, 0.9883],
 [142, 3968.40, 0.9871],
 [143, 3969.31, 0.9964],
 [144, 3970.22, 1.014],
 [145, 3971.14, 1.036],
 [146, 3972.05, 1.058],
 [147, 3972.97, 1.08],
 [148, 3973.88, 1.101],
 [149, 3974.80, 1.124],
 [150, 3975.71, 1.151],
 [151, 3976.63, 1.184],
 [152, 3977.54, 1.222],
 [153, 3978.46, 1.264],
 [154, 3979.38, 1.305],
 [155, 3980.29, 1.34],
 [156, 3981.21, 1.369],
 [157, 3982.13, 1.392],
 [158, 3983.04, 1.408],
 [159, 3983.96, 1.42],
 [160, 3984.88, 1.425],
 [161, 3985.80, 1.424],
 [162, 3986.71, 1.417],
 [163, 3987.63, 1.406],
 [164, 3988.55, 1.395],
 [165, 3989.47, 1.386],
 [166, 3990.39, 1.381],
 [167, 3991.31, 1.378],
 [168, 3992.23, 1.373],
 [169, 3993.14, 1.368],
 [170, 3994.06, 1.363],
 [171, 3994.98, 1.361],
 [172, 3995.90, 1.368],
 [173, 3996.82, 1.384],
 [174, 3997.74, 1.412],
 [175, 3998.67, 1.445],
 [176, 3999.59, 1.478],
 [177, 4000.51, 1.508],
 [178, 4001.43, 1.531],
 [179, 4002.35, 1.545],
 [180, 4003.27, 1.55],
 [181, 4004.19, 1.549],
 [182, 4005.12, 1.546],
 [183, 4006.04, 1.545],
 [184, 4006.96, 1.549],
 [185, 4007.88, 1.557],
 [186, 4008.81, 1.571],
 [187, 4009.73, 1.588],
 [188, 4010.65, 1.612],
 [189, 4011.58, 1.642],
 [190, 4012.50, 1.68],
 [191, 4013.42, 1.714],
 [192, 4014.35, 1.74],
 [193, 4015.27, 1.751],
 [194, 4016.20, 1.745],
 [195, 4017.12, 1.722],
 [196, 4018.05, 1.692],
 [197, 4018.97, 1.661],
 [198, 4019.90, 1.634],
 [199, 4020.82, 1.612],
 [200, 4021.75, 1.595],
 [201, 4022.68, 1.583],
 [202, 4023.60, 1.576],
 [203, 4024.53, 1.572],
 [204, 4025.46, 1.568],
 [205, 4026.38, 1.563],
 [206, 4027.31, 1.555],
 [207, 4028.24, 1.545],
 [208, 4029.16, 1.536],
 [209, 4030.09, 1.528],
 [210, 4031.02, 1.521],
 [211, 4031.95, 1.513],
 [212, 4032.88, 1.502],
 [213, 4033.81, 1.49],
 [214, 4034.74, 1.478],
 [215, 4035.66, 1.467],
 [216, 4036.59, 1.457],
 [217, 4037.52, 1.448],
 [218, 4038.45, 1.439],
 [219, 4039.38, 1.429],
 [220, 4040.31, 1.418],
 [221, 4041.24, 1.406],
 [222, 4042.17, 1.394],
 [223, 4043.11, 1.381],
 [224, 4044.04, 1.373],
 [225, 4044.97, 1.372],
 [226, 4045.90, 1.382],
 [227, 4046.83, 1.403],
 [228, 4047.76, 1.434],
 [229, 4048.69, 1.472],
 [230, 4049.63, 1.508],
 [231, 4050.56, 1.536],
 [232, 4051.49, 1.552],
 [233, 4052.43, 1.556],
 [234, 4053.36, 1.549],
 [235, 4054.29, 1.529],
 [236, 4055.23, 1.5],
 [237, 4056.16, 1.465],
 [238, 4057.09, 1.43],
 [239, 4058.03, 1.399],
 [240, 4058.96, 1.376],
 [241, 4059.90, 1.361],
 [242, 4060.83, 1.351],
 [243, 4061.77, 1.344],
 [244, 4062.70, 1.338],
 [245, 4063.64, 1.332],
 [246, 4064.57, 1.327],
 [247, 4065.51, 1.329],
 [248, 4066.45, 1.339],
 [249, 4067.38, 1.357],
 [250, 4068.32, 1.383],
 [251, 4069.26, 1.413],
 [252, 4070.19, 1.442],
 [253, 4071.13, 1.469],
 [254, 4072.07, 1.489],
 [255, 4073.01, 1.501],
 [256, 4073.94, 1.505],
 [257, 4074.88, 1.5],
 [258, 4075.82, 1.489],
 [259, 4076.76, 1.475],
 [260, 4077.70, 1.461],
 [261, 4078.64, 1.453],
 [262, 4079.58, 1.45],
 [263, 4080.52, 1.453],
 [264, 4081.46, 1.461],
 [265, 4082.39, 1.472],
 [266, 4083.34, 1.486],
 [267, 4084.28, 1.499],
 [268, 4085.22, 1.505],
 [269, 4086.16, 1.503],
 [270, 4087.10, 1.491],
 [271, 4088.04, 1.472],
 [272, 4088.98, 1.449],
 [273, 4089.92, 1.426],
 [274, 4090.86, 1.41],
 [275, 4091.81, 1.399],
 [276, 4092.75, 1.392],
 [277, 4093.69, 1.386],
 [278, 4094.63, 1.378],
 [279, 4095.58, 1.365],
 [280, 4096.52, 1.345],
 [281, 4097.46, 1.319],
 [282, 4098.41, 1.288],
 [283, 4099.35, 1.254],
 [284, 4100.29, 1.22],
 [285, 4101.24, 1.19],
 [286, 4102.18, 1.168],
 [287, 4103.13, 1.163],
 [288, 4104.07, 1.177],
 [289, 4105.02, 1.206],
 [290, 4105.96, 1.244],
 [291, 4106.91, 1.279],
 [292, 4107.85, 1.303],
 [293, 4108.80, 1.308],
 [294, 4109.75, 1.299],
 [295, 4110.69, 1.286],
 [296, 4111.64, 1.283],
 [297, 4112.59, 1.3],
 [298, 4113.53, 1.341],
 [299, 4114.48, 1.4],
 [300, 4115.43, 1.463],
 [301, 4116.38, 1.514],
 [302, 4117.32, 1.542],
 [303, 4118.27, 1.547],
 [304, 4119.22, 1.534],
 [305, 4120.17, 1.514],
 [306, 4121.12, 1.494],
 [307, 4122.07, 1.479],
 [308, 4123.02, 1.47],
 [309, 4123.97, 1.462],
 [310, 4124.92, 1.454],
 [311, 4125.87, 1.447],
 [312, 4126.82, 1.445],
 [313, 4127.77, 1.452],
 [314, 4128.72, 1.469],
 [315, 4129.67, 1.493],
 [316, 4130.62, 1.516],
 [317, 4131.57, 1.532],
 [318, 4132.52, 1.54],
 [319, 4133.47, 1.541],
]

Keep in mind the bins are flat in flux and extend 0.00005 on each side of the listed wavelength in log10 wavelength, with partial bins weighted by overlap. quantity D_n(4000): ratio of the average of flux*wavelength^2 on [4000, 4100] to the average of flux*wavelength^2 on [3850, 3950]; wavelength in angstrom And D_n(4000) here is 1.28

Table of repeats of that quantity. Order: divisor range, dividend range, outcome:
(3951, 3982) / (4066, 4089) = 1.26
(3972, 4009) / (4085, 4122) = 1.04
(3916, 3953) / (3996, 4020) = 1.39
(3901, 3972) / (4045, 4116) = 1.20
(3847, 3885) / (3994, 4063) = 1.27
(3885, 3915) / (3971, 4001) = 1.06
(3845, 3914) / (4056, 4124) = 1.20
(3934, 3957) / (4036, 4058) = 1.19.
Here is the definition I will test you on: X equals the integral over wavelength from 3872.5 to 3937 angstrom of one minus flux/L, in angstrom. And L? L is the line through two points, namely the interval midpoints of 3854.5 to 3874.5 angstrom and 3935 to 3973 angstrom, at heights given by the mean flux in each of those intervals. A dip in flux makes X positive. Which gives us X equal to 2.9 angstrom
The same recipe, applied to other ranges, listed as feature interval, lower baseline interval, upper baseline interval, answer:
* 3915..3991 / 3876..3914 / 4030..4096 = 6.8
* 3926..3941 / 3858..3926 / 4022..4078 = 3.2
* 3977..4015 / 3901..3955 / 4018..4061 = -1.6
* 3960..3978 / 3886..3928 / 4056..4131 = 2.9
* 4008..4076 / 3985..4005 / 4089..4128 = -4.6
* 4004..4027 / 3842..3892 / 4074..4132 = -4.7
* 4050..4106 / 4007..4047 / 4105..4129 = 2.5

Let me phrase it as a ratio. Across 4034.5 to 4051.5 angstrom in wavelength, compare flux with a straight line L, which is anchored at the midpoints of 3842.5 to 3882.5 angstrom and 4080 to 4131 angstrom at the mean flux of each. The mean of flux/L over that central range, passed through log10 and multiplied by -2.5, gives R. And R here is -0.06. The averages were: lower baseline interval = 1.28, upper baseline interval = 1.39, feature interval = 1.44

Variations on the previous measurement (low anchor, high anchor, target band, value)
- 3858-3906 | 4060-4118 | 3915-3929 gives 0.103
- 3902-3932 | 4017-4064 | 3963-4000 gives 0.105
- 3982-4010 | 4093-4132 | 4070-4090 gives -0.061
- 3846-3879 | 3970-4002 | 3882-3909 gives 0.050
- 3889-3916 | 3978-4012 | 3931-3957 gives 0.116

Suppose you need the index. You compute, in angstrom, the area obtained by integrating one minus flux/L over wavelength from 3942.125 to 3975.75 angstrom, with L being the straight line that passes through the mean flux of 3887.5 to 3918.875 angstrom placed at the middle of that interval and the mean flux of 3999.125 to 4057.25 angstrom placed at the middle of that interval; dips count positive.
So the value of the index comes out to 4.1 angstrom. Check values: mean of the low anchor 1.32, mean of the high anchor 1.54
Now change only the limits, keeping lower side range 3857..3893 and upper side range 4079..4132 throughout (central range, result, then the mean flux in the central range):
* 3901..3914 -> -1.6 angstrom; 1.45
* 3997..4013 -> -2.4 angstrom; 1.55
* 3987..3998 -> -0.4 angstrom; 1.38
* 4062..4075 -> -0.3 angstrom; 1.41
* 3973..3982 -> 0.7 angstrom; 1.23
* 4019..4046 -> -2.9 angstrom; 1.5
